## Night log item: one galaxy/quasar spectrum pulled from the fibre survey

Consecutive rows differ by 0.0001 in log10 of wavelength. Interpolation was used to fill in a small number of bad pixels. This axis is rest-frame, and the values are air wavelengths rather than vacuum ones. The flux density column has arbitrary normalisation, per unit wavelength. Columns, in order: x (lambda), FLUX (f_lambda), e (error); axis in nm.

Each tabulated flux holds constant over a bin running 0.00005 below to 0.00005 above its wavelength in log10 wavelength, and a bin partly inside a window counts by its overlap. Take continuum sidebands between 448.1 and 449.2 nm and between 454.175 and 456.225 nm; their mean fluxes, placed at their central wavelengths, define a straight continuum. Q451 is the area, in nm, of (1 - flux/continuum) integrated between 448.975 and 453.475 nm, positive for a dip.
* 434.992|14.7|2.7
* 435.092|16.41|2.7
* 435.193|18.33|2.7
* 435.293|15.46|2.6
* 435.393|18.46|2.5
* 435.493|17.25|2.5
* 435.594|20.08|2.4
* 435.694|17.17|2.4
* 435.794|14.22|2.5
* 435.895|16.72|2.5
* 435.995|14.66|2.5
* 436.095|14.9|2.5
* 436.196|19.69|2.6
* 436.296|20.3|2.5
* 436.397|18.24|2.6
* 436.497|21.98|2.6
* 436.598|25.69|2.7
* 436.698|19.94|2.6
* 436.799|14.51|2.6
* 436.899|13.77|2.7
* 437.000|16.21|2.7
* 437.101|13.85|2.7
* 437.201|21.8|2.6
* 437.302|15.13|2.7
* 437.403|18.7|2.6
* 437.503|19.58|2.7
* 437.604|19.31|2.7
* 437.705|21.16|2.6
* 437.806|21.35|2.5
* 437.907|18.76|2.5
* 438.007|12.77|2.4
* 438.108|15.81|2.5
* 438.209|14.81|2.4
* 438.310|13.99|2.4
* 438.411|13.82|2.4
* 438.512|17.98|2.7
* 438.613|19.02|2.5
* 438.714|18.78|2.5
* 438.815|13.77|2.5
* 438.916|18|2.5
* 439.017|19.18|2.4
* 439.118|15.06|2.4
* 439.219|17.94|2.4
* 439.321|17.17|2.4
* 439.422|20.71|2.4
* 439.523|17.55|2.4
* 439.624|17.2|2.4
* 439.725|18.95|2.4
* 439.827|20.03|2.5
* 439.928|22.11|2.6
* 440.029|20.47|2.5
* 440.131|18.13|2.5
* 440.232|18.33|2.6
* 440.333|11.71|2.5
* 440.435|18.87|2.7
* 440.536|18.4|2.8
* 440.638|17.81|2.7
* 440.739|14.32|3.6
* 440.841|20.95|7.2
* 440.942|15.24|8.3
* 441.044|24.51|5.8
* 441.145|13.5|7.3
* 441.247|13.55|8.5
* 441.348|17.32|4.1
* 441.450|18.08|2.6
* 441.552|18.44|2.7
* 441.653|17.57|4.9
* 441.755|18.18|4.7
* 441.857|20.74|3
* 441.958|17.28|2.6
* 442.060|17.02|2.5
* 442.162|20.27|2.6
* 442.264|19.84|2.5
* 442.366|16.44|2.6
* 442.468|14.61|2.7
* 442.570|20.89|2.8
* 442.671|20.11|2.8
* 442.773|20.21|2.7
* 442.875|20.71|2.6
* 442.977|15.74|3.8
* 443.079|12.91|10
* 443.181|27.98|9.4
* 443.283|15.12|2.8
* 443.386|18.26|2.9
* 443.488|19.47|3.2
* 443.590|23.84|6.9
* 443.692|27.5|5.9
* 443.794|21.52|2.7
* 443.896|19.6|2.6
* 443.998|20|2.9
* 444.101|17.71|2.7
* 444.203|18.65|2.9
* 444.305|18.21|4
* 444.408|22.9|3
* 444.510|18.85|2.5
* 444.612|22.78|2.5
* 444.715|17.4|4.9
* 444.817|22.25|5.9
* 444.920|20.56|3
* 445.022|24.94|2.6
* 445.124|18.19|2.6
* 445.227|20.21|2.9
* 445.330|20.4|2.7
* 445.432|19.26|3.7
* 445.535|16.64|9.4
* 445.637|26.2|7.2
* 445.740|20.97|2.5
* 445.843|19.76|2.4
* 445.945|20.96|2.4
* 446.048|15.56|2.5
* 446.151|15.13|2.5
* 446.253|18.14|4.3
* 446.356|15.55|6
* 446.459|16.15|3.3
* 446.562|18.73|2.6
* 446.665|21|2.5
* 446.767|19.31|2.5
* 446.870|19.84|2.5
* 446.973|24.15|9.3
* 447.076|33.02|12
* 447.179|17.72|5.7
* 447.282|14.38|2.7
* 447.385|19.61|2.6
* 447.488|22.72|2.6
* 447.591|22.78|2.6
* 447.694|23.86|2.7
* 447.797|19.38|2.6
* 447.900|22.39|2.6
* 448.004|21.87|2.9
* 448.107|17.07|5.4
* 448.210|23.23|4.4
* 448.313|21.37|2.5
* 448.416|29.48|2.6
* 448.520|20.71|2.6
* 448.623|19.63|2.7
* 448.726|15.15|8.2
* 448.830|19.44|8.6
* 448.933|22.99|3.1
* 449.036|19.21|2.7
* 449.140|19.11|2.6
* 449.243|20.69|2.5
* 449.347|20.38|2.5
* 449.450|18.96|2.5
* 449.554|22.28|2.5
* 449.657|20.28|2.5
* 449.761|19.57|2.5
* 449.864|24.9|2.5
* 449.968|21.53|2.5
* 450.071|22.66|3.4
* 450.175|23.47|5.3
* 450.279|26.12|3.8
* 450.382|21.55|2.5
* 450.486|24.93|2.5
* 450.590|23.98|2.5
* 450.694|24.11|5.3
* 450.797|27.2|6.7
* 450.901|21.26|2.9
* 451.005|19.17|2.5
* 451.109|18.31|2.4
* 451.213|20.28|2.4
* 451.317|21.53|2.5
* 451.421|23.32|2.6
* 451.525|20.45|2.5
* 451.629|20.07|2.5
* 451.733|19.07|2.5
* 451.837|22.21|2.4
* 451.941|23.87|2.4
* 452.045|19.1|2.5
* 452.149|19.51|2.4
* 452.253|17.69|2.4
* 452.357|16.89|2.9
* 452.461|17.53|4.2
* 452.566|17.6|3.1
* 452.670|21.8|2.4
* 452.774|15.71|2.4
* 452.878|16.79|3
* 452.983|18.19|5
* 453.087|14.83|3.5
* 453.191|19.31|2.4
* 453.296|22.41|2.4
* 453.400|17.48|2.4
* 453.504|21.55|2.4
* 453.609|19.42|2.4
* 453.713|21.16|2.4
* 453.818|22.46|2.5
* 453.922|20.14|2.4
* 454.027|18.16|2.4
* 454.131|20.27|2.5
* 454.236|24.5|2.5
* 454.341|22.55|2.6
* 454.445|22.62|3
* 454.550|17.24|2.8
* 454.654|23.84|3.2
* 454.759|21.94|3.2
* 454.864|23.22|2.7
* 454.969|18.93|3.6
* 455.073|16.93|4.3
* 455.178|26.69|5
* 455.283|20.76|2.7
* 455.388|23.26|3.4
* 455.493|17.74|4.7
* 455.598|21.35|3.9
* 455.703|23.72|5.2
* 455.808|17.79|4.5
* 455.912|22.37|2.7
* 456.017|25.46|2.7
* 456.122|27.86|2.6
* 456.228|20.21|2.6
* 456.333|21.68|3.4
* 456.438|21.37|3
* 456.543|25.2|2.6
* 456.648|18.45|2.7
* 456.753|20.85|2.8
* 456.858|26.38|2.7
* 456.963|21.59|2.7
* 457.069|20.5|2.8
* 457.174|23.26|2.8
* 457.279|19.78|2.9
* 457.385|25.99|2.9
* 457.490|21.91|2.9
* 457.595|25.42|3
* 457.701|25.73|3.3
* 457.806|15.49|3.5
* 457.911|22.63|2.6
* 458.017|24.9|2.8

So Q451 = 0.14 nm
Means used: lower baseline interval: 20.8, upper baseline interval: 22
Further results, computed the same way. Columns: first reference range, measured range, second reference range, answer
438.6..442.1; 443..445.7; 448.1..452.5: -0.16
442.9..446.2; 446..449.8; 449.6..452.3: 0.11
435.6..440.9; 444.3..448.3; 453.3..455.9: -0.20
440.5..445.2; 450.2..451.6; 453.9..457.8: -0.10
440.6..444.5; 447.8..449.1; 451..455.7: -0.09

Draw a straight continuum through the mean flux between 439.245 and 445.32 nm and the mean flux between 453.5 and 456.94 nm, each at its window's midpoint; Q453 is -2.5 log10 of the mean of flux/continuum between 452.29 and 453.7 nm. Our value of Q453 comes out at 0.15 mag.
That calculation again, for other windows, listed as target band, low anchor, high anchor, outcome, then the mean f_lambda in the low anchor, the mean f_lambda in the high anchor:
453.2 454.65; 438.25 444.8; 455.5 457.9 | 0.040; 18.5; 22.3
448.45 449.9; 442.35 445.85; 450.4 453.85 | -0.005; 20.1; 20.3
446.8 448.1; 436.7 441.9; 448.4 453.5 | -0.100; 17.6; 20.6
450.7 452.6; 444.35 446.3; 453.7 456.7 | 0.035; 20.1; 21.7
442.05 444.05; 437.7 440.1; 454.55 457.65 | -0.049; 17.7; 22.1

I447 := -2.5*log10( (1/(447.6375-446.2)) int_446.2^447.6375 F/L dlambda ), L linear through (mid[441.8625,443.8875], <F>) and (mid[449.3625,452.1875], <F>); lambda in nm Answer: 0.03 mag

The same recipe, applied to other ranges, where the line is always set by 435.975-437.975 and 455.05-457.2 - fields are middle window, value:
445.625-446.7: 0.090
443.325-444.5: -0.042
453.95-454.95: 0.017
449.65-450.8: -0.114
